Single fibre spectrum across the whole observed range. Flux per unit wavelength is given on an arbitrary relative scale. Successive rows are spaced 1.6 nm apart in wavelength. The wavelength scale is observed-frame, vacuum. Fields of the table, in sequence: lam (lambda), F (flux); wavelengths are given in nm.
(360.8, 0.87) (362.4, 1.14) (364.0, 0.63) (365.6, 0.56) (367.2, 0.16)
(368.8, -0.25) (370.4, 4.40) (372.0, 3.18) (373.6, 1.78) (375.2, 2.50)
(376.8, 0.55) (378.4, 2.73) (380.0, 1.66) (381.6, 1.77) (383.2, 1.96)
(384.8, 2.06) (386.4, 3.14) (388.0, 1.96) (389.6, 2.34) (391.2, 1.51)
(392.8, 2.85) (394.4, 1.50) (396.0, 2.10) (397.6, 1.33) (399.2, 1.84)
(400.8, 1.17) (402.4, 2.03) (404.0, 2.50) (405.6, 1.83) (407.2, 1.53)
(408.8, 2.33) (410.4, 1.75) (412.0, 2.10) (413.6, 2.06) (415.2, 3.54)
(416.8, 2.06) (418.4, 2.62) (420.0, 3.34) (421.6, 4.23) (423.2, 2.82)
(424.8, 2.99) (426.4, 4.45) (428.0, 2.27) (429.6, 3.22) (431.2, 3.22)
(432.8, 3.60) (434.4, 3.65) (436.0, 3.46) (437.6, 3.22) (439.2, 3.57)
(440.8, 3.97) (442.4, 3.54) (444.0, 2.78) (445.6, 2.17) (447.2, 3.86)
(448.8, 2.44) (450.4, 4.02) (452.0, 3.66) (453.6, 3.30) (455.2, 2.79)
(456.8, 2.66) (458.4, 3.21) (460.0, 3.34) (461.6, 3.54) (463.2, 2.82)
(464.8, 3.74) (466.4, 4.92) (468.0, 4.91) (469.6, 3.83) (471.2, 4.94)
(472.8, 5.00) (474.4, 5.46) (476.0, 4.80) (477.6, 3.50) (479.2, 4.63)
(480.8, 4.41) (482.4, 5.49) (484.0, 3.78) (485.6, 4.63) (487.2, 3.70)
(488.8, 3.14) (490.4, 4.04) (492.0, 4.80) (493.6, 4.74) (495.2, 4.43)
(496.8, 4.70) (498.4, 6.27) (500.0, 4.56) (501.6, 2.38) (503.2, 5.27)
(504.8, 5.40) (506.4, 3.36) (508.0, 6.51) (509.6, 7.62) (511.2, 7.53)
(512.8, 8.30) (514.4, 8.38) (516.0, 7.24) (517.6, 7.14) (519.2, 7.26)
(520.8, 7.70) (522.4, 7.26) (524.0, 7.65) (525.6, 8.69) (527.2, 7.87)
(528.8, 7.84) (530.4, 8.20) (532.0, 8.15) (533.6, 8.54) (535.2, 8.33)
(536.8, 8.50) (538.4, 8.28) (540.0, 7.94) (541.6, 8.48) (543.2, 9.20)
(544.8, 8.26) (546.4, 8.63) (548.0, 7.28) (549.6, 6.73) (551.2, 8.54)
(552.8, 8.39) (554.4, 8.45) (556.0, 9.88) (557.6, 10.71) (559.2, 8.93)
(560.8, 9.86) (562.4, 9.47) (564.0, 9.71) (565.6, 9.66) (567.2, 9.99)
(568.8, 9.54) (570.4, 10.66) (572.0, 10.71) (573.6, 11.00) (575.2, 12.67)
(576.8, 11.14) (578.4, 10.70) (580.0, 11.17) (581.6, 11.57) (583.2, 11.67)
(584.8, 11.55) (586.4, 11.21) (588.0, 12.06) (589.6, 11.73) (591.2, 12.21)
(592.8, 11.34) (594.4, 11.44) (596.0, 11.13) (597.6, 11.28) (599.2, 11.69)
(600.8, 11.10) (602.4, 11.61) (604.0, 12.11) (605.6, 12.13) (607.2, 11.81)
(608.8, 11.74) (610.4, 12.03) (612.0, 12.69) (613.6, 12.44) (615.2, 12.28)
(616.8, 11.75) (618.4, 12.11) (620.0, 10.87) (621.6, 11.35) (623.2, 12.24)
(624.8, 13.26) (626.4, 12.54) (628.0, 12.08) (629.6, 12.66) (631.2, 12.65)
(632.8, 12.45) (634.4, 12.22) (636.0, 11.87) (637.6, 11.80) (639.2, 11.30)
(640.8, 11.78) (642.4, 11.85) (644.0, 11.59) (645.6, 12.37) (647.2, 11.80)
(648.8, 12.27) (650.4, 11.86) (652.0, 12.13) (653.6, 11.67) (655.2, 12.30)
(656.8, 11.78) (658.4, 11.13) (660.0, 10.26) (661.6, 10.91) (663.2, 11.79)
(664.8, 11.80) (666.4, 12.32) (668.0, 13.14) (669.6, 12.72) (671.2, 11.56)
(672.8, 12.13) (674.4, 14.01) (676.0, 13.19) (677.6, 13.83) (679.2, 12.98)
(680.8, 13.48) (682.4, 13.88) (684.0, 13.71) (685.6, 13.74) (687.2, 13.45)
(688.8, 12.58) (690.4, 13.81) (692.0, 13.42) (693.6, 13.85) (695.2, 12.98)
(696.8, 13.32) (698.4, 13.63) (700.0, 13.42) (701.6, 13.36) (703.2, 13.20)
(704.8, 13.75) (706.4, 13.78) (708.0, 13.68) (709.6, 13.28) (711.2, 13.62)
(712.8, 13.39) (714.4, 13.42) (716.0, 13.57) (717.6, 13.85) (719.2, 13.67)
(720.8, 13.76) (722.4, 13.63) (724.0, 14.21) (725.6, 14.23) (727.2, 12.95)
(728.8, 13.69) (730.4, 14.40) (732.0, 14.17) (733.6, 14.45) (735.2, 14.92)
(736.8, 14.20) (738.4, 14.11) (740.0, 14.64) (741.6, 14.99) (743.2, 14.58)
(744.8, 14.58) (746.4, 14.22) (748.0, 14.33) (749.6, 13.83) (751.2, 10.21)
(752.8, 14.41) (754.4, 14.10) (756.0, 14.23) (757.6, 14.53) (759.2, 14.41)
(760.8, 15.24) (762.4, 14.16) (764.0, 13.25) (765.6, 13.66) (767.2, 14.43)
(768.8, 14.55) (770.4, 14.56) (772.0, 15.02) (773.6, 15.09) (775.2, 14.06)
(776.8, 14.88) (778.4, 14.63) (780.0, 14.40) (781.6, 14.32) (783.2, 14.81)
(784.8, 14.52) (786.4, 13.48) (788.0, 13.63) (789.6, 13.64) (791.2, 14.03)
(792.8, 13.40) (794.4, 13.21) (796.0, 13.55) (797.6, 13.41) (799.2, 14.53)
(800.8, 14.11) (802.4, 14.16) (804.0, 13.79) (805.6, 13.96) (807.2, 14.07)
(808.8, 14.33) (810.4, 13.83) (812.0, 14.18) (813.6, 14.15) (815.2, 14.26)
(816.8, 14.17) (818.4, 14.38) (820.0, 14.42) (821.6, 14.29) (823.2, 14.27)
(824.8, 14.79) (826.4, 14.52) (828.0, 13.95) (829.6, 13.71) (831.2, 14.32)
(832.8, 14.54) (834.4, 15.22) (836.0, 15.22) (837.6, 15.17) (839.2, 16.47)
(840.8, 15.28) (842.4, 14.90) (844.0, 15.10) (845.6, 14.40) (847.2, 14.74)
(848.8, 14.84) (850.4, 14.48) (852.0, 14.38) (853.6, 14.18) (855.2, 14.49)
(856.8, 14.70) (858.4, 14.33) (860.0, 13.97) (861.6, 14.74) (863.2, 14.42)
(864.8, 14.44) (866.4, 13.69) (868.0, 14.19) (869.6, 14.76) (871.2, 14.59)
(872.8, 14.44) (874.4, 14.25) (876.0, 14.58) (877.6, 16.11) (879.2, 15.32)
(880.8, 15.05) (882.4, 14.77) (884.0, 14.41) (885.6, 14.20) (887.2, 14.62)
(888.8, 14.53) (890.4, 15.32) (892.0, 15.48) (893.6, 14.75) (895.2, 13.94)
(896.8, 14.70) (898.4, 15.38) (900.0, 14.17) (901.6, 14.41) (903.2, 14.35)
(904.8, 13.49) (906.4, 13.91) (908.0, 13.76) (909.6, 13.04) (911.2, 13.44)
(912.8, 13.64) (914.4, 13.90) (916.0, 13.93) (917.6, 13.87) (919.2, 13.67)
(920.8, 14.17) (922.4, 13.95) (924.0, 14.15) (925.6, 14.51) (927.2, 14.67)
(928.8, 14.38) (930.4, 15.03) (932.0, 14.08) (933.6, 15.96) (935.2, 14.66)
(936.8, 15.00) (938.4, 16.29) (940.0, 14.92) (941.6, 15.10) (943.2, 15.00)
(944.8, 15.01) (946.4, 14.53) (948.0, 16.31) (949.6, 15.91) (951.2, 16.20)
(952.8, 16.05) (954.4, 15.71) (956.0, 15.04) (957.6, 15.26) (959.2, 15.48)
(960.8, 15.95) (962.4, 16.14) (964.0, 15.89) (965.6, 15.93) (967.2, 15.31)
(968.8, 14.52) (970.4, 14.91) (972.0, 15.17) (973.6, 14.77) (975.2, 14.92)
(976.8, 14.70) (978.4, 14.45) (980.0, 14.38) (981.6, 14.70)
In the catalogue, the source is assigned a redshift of 0.27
